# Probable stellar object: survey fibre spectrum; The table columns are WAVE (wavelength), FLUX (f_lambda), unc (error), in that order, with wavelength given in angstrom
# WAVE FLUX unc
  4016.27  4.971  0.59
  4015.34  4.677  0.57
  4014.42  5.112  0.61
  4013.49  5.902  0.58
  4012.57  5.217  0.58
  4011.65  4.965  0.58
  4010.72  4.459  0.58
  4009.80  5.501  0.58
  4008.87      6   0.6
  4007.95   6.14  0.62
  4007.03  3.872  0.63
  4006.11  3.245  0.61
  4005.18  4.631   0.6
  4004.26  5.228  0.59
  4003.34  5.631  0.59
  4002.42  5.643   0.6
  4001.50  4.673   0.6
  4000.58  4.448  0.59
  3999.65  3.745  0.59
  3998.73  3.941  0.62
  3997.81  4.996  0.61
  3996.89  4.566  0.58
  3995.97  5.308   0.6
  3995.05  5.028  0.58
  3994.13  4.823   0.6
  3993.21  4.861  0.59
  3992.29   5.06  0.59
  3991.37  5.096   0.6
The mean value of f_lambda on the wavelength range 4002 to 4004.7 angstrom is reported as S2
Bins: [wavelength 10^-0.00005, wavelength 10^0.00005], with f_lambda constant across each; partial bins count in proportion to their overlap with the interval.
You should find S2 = 5.51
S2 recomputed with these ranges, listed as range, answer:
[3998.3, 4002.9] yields 4.5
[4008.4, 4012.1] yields 5.23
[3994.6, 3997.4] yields 4.97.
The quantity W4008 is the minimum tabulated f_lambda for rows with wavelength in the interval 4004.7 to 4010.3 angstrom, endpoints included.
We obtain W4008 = 3.245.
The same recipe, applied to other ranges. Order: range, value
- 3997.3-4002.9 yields 3.745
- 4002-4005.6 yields 4.631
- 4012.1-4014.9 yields 5.112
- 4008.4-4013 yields 4.459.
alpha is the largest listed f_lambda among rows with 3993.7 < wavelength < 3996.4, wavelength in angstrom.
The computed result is 5.308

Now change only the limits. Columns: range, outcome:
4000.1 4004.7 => 5.643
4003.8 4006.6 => 5.228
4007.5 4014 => 6.14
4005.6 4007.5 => 3.872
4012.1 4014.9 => 5.902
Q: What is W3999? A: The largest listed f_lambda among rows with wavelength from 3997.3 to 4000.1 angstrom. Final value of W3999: 4.996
